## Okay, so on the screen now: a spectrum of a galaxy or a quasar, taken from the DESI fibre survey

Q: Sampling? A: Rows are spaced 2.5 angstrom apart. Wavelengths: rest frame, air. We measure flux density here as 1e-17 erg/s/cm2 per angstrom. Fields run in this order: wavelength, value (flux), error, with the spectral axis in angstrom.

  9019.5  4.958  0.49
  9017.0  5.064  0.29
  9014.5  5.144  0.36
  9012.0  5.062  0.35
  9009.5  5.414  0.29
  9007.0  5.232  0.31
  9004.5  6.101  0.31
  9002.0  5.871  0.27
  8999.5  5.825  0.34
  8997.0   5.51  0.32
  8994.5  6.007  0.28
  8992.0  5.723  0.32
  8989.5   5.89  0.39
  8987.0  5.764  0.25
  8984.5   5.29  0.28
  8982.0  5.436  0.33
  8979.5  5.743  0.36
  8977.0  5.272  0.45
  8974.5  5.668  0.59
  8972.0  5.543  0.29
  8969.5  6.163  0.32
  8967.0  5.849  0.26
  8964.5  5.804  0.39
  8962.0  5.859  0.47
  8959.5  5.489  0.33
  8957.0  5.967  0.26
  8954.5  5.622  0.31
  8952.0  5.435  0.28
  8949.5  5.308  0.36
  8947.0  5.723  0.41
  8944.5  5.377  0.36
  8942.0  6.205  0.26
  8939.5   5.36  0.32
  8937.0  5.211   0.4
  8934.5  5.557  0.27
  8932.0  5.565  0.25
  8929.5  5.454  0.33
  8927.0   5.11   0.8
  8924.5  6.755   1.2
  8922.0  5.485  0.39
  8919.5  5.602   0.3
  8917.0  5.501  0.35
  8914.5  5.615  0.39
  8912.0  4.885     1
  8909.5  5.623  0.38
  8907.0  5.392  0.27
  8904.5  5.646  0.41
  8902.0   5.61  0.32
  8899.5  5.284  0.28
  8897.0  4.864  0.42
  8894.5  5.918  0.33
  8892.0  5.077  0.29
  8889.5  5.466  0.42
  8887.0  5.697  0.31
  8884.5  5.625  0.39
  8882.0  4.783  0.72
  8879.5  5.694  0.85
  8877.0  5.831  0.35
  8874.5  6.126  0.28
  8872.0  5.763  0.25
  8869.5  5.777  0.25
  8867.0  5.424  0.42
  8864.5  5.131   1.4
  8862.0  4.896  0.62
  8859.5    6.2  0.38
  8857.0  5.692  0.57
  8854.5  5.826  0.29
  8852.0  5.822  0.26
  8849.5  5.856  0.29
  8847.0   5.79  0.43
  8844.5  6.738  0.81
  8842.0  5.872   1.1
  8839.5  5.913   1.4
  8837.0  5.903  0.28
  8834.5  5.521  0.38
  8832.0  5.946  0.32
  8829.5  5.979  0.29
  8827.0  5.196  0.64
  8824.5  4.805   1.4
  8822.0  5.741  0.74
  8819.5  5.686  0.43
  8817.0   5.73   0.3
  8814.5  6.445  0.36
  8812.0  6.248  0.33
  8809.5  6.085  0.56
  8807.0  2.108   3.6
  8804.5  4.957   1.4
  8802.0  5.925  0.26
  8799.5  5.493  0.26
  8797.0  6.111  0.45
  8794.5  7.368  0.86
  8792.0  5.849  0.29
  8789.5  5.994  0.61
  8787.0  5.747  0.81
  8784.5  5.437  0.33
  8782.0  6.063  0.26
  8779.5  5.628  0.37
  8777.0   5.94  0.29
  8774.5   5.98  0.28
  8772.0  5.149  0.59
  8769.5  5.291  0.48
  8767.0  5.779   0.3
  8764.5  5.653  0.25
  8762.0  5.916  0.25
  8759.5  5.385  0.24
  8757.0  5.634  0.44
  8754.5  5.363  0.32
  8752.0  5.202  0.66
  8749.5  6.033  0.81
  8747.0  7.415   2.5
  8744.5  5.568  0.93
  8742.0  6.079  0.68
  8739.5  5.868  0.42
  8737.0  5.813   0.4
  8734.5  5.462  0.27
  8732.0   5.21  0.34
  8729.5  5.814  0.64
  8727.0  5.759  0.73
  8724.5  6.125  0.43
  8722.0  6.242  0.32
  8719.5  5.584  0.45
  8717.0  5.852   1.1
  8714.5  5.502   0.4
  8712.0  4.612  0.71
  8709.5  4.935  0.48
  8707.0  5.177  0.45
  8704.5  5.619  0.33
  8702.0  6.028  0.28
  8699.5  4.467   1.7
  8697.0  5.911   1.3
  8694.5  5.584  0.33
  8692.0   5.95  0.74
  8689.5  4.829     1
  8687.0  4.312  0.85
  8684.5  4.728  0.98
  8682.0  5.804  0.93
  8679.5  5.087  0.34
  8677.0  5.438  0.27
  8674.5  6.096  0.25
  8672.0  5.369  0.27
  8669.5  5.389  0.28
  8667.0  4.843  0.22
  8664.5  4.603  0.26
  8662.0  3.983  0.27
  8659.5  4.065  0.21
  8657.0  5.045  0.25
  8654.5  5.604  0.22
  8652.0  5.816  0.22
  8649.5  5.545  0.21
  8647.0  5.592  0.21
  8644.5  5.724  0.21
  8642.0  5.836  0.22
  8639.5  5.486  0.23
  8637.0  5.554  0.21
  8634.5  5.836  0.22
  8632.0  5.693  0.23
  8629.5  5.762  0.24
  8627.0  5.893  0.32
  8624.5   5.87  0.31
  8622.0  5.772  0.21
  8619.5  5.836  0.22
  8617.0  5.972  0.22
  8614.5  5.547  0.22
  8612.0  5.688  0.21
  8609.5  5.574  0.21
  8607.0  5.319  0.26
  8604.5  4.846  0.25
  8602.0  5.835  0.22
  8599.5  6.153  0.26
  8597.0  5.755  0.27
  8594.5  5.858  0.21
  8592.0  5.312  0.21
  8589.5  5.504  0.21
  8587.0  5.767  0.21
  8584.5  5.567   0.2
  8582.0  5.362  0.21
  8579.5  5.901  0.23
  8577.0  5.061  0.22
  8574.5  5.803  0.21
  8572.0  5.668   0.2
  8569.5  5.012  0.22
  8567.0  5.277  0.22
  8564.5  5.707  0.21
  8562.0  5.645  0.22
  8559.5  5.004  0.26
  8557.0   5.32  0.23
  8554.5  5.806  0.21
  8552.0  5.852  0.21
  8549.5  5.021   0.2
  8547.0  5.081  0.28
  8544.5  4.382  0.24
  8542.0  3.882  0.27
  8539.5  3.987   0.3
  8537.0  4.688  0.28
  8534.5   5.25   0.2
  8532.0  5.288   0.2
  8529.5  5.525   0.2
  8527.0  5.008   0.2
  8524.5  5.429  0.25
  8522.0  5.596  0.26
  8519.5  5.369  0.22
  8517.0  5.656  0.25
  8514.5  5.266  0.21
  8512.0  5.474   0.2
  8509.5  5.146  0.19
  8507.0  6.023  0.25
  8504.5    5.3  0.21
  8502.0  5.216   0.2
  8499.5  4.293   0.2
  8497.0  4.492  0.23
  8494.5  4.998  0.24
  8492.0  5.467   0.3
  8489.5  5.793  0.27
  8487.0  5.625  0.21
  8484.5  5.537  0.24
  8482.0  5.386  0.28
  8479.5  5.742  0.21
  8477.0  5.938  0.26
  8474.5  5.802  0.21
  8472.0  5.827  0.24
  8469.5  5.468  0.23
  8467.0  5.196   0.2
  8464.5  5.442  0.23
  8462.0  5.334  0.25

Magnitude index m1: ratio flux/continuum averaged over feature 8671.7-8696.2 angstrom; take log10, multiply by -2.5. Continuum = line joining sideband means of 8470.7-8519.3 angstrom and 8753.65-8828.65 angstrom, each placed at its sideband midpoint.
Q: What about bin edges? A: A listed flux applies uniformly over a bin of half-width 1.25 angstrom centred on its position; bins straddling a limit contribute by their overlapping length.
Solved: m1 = 0.04 mag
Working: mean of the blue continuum 5.42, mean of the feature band 5.33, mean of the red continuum 5.63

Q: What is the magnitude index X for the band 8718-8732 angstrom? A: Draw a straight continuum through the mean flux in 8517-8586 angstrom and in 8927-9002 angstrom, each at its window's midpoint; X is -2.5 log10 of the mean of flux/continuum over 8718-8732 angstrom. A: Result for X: -0.08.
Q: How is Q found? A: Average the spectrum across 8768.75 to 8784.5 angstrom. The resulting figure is 5.67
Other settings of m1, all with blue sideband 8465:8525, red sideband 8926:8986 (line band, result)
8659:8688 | 0.099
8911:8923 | 0.029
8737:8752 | -0.107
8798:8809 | 0.164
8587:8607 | -0.029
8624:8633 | -0.065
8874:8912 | 0.017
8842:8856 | -0.083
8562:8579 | -0.003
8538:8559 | 0.109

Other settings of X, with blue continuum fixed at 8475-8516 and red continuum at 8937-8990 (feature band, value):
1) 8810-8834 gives -0.04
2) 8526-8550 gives 0.13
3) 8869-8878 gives -0.06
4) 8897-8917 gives 0.04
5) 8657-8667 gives 0.24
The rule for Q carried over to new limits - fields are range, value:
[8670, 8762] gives 5.56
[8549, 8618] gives 5.54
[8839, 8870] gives 5.76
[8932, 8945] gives 5.55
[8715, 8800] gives 5.82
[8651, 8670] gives 4.89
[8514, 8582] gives 5.24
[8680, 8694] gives 5.15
